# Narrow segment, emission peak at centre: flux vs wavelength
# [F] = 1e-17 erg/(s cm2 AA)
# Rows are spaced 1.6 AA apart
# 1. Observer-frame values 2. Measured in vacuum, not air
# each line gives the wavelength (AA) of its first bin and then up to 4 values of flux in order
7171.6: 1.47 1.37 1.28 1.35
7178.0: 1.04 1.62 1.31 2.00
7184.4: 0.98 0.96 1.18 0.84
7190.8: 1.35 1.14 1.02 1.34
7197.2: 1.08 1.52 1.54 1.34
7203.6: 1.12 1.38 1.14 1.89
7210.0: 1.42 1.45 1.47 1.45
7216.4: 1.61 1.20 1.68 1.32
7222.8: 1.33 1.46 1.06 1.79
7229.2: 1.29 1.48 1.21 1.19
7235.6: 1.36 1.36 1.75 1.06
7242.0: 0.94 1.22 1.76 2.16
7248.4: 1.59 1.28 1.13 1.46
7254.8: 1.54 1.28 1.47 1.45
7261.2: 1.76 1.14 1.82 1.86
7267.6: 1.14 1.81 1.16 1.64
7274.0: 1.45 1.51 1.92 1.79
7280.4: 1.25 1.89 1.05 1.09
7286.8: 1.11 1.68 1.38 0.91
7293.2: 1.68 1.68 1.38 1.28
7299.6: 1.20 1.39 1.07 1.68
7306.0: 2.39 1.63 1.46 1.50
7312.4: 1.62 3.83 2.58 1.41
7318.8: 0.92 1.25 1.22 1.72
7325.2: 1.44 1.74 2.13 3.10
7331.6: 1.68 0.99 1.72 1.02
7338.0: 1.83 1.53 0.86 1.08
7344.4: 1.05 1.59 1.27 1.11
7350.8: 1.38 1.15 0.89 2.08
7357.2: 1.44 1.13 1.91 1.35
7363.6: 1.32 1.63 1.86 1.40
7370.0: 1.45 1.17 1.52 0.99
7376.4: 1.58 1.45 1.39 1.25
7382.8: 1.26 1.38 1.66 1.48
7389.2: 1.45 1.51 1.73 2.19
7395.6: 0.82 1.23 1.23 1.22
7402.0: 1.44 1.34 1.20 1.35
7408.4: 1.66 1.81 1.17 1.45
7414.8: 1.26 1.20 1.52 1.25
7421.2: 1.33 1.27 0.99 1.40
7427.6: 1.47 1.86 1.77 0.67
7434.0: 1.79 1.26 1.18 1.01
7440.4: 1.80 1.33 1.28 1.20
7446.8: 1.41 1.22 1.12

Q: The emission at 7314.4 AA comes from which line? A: [S II]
